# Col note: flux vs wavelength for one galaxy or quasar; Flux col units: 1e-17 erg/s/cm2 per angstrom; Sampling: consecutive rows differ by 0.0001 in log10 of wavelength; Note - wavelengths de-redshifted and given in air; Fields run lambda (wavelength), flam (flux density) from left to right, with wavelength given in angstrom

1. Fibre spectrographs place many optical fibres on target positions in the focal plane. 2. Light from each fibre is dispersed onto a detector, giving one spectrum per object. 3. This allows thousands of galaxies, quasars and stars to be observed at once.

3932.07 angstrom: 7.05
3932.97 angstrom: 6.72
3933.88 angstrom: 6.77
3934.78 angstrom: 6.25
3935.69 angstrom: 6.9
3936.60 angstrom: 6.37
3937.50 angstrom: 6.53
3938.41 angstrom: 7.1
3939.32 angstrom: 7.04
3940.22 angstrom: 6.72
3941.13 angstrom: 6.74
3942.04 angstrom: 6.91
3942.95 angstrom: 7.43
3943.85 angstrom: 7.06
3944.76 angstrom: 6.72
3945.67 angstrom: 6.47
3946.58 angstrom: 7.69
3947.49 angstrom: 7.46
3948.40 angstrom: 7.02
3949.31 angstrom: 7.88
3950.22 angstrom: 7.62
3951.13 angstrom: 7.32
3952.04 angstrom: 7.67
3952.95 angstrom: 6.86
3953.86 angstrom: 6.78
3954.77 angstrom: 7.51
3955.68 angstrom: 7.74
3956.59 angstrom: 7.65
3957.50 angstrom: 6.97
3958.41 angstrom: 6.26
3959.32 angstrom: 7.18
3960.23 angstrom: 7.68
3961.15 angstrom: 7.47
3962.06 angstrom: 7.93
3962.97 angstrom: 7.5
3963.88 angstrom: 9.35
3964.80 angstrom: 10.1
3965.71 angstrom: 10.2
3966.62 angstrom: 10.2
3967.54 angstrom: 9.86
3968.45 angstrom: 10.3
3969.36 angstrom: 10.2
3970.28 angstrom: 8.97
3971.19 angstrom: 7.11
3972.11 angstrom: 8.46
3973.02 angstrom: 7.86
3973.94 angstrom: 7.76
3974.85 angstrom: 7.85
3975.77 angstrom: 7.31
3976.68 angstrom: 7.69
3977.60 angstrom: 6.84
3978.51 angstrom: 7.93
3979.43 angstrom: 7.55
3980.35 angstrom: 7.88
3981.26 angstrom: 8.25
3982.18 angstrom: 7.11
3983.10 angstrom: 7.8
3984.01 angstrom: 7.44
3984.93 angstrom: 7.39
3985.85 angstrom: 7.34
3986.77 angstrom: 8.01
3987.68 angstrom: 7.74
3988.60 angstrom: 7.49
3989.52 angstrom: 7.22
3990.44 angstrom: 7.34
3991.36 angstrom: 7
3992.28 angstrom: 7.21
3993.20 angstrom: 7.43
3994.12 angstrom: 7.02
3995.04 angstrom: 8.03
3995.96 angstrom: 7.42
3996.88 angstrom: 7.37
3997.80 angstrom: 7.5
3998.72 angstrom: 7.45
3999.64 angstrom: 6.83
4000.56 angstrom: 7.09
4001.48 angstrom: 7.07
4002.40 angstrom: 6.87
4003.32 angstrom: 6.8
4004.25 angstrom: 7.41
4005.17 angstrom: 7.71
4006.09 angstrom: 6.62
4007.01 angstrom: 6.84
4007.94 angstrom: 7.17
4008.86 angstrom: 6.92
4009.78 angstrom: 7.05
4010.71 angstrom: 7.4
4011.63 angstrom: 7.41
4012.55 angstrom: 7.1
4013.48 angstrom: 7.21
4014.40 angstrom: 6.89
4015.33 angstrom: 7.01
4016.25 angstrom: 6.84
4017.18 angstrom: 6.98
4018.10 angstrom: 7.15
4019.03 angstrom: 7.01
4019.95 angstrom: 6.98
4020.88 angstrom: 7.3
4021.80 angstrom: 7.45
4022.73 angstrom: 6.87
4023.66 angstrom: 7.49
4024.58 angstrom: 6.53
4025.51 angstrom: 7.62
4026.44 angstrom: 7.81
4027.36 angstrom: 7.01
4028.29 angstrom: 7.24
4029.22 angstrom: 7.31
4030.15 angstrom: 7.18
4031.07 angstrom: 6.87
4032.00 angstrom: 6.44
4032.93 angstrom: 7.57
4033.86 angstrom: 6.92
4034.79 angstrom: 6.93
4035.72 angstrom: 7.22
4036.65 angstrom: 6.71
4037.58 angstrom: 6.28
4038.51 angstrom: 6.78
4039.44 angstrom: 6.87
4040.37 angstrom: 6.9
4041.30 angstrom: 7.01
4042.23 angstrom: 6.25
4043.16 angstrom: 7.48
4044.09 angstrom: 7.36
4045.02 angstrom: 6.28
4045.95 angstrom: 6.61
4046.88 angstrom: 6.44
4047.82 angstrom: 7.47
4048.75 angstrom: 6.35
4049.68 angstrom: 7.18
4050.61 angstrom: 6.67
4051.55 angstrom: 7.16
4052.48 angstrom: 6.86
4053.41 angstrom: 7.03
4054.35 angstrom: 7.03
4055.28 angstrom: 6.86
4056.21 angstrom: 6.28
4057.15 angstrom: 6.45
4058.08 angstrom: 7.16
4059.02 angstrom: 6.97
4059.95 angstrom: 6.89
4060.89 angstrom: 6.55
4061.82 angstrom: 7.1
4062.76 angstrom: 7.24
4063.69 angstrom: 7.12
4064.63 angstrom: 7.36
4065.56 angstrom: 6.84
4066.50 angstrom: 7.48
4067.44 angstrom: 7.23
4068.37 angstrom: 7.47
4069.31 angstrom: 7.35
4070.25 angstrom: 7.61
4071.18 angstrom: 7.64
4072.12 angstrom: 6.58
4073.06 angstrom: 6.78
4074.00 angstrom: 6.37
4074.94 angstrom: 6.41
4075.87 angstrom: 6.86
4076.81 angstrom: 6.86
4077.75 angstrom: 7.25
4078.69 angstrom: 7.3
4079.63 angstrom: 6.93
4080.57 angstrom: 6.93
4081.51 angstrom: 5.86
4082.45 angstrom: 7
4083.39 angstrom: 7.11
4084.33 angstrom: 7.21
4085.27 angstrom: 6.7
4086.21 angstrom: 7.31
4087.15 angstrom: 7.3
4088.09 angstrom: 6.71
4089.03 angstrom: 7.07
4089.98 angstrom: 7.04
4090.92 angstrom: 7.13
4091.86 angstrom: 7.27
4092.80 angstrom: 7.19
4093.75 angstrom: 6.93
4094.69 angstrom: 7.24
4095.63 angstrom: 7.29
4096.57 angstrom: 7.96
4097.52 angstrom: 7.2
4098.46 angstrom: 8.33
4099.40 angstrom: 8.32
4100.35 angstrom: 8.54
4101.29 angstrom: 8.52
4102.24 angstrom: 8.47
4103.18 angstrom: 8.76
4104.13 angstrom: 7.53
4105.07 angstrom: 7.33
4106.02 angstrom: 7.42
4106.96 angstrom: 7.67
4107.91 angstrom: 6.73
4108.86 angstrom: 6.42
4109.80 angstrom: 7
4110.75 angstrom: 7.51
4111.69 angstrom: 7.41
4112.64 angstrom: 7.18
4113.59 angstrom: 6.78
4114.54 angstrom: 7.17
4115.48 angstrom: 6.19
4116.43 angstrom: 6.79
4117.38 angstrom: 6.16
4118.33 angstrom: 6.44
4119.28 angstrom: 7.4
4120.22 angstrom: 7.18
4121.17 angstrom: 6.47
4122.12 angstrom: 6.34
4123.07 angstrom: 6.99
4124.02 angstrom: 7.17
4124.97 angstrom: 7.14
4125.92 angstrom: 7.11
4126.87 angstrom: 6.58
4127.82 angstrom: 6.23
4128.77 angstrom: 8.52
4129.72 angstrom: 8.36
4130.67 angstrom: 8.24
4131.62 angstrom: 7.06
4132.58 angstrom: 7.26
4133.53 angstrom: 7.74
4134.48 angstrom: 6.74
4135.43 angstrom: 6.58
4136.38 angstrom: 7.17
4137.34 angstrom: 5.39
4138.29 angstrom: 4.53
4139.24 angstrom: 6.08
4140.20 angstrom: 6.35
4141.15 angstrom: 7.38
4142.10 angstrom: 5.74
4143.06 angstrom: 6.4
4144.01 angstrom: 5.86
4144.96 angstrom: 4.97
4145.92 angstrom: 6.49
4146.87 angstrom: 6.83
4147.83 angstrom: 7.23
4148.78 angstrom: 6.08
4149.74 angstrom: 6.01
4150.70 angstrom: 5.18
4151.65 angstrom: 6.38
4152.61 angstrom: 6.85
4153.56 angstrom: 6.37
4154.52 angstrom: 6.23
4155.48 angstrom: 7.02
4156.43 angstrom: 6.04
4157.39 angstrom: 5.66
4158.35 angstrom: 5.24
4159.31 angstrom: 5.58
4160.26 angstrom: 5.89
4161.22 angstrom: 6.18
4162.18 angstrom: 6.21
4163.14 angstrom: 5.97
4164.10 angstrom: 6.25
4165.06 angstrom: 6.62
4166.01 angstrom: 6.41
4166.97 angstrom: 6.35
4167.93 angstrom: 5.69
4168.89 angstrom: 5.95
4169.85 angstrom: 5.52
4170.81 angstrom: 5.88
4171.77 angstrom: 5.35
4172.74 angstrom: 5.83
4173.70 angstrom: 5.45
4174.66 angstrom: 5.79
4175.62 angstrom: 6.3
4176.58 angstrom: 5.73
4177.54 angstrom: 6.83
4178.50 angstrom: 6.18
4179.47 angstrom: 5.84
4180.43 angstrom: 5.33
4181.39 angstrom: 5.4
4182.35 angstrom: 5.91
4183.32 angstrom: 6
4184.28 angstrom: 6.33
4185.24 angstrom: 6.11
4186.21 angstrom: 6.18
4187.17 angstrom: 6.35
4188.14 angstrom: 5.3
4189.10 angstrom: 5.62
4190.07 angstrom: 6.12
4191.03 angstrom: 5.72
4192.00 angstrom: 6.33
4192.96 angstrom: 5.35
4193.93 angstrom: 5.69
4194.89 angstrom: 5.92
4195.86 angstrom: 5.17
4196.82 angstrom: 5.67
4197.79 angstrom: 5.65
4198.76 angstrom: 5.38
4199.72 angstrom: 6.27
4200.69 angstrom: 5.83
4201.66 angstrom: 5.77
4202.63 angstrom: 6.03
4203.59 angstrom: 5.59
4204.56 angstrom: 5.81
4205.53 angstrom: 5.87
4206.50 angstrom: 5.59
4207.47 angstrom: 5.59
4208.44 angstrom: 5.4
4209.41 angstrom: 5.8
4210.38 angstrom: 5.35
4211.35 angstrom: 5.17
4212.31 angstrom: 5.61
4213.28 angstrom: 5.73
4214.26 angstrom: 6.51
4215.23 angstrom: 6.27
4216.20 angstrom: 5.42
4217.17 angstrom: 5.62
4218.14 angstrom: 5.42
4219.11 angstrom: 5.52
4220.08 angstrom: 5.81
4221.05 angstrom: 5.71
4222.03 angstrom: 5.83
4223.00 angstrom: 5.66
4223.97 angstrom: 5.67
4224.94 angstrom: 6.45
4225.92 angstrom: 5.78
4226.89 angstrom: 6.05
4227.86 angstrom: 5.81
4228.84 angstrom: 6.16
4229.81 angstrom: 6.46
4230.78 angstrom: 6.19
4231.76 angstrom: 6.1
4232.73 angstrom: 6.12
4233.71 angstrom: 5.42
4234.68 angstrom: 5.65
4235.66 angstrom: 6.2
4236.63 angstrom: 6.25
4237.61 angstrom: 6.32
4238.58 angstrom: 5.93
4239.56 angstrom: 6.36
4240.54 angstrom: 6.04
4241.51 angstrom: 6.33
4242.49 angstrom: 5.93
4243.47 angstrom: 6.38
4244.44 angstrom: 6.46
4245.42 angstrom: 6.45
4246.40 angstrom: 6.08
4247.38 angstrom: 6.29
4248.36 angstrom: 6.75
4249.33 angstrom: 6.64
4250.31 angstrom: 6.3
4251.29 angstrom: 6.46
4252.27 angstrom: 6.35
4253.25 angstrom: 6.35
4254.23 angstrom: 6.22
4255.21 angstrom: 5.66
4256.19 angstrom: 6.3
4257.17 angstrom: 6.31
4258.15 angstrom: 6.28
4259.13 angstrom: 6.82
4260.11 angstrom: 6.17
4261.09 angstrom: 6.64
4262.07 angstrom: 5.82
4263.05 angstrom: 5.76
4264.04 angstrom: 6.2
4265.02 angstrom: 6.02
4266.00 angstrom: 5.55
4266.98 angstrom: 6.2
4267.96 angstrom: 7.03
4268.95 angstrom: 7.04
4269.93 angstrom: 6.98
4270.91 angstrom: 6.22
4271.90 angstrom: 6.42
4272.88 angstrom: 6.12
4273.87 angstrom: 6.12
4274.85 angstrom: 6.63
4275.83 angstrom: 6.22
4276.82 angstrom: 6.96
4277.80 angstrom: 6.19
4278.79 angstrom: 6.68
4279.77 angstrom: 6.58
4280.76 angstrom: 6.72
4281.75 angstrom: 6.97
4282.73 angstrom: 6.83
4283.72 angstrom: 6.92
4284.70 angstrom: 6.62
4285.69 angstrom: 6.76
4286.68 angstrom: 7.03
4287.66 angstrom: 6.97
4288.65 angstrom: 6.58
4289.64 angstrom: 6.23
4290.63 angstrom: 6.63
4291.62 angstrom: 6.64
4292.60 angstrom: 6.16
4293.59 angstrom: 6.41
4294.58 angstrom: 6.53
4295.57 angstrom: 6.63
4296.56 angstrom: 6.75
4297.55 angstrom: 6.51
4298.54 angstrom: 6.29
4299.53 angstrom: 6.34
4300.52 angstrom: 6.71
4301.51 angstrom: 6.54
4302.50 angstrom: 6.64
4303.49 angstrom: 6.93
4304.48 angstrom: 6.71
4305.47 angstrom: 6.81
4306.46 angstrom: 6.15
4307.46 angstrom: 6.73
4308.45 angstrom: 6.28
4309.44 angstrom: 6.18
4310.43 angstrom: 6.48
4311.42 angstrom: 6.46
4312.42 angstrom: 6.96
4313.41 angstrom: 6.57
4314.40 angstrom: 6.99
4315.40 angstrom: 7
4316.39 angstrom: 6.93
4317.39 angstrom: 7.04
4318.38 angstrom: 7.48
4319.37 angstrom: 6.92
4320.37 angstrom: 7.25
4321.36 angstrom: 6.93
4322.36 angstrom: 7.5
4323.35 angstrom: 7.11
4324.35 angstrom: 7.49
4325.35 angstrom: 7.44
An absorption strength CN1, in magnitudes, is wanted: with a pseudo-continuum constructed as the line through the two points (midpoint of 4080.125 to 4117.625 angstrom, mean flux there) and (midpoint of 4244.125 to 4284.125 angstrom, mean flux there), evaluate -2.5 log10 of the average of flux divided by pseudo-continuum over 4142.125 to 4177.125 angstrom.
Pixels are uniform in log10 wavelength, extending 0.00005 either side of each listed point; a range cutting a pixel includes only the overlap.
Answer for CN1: 0.15 mag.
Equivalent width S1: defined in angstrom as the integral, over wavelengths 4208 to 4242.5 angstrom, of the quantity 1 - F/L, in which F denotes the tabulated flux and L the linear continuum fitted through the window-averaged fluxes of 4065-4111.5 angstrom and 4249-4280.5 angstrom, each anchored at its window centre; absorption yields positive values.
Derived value 3.5 angstrom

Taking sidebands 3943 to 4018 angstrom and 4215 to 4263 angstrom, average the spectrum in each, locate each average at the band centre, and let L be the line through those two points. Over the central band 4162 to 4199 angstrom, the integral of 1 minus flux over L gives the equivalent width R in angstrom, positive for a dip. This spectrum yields 3.2 angstrom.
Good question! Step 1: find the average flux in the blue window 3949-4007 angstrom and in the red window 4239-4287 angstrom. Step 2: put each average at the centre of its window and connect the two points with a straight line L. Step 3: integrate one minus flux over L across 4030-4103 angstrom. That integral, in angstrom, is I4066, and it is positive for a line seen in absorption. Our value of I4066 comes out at 2.37 angstrom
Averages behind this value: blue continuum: 7.73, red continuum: 6.41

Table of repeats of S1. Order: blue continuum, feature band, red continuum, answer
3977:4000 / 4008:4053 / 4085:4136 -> 2.36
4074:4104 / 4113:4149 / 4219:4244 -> 1.10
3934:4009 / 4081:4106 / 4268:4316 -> -0.87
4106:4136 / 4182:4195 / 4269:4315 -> 1.79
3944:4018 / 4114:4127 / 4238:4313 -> 0.46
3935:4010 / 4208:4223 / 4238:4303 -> 2.17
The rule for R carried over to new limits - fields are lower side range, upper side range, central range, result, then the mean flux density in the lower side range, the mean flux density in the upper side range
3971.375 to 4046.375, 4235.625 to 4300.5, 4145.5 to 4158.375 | 0.9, 7.23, 6.42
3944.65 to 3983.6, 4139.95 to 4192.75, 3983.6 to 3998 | 0.4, 7.92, 6.05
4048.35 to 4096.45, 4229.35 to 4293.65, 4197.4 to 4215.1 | 2.2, 7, 6.37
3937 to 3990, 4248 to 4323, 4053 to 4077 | 1.2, 7.73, 6.56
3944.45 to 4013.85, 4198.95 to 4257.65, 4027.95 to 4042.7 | 0.7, 7.63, 5.99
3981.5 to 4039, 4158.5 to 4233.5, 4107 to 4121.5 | -1.0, 7.18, 5.86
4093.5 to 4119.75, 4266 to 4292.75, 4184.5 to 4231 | 7.6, 7.39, 6.6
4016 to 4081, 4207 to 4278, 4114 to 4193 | 2.6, 6.99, 6.11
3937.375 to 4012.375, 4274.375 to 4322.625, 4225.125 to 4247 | 2.4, 7.58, 6.69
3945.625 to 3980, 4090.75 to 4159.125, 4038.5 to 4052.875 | 1.1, 7.97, 6.9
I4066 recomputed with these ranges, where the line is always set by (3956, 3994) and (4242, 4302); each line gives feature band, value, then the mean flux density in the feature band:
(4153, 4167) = 1.77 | 6.14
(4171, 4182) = 1.76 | 5.82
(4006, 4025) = 1.68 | 7.07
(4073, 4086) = 1.03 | 6.84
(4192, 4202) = 1.65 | 5.7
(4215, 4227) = 1.68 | 5.77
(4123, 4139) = 0.43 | 6.98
